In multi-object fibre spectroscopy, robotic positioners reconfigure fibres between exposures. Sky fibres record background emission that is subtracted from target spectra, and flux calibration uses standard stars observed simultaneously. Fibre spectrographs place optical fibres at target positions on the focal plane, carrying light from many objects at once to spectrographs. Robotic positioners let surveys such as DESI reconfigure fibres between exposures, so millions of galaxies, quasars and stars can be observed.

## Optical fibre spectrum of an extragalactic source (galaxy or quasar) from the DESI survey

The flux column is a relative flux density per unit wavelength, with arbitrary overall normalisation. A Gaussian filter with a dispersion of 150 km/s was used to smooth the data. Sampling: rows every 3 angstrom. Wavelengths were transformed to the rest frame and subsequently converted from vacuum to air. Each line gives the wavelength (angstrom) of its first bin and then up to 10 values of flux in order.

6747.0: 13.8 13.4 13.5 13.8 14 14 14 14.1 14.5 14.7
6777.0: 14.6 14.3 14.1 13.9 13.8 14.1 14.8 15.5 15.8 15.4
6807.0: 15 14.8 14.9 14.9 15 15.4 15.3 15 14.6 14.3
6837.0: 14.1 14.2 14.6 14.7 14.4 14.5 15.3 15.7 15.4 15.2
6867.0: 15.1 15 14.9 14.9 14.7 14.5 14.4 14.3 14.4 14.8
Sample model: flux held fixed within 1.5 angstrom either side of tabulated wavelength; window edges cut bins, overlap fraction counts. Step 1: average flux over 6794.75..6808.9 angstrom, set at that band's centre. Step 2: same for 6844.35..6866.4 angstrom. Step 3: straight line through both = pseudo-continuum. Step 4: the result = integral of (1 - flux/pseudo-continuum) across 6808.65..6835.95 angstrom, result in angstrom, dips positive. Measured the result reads 0.6 angstrom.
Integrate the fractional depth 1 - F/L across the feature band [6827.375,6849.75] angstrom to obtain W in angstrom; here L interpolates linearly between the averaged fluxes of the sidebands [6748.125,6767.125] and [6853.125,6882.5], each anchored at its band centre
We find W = 0.4 angstrom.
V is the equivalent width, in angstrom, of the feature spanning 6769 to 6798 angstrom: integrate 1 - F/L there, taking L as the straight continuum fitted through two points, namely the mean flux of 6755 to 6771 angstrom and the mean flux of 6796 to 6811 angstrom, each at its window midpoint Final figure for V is 0.60 angstrom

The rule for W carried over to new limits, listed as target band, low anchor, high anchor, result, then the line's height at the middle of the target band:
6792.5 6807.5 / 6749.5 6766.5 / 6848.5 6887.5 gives -1.1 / 14.2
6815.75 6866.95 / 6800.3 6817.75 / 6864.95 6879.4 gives 0.5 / 15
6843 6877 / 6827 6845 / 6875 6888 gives -1.1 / 14.5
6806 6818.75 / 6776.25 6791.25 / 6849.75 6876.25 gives -0.4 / 14.5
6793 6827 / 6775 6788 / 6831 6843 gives -2.1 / 14.3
